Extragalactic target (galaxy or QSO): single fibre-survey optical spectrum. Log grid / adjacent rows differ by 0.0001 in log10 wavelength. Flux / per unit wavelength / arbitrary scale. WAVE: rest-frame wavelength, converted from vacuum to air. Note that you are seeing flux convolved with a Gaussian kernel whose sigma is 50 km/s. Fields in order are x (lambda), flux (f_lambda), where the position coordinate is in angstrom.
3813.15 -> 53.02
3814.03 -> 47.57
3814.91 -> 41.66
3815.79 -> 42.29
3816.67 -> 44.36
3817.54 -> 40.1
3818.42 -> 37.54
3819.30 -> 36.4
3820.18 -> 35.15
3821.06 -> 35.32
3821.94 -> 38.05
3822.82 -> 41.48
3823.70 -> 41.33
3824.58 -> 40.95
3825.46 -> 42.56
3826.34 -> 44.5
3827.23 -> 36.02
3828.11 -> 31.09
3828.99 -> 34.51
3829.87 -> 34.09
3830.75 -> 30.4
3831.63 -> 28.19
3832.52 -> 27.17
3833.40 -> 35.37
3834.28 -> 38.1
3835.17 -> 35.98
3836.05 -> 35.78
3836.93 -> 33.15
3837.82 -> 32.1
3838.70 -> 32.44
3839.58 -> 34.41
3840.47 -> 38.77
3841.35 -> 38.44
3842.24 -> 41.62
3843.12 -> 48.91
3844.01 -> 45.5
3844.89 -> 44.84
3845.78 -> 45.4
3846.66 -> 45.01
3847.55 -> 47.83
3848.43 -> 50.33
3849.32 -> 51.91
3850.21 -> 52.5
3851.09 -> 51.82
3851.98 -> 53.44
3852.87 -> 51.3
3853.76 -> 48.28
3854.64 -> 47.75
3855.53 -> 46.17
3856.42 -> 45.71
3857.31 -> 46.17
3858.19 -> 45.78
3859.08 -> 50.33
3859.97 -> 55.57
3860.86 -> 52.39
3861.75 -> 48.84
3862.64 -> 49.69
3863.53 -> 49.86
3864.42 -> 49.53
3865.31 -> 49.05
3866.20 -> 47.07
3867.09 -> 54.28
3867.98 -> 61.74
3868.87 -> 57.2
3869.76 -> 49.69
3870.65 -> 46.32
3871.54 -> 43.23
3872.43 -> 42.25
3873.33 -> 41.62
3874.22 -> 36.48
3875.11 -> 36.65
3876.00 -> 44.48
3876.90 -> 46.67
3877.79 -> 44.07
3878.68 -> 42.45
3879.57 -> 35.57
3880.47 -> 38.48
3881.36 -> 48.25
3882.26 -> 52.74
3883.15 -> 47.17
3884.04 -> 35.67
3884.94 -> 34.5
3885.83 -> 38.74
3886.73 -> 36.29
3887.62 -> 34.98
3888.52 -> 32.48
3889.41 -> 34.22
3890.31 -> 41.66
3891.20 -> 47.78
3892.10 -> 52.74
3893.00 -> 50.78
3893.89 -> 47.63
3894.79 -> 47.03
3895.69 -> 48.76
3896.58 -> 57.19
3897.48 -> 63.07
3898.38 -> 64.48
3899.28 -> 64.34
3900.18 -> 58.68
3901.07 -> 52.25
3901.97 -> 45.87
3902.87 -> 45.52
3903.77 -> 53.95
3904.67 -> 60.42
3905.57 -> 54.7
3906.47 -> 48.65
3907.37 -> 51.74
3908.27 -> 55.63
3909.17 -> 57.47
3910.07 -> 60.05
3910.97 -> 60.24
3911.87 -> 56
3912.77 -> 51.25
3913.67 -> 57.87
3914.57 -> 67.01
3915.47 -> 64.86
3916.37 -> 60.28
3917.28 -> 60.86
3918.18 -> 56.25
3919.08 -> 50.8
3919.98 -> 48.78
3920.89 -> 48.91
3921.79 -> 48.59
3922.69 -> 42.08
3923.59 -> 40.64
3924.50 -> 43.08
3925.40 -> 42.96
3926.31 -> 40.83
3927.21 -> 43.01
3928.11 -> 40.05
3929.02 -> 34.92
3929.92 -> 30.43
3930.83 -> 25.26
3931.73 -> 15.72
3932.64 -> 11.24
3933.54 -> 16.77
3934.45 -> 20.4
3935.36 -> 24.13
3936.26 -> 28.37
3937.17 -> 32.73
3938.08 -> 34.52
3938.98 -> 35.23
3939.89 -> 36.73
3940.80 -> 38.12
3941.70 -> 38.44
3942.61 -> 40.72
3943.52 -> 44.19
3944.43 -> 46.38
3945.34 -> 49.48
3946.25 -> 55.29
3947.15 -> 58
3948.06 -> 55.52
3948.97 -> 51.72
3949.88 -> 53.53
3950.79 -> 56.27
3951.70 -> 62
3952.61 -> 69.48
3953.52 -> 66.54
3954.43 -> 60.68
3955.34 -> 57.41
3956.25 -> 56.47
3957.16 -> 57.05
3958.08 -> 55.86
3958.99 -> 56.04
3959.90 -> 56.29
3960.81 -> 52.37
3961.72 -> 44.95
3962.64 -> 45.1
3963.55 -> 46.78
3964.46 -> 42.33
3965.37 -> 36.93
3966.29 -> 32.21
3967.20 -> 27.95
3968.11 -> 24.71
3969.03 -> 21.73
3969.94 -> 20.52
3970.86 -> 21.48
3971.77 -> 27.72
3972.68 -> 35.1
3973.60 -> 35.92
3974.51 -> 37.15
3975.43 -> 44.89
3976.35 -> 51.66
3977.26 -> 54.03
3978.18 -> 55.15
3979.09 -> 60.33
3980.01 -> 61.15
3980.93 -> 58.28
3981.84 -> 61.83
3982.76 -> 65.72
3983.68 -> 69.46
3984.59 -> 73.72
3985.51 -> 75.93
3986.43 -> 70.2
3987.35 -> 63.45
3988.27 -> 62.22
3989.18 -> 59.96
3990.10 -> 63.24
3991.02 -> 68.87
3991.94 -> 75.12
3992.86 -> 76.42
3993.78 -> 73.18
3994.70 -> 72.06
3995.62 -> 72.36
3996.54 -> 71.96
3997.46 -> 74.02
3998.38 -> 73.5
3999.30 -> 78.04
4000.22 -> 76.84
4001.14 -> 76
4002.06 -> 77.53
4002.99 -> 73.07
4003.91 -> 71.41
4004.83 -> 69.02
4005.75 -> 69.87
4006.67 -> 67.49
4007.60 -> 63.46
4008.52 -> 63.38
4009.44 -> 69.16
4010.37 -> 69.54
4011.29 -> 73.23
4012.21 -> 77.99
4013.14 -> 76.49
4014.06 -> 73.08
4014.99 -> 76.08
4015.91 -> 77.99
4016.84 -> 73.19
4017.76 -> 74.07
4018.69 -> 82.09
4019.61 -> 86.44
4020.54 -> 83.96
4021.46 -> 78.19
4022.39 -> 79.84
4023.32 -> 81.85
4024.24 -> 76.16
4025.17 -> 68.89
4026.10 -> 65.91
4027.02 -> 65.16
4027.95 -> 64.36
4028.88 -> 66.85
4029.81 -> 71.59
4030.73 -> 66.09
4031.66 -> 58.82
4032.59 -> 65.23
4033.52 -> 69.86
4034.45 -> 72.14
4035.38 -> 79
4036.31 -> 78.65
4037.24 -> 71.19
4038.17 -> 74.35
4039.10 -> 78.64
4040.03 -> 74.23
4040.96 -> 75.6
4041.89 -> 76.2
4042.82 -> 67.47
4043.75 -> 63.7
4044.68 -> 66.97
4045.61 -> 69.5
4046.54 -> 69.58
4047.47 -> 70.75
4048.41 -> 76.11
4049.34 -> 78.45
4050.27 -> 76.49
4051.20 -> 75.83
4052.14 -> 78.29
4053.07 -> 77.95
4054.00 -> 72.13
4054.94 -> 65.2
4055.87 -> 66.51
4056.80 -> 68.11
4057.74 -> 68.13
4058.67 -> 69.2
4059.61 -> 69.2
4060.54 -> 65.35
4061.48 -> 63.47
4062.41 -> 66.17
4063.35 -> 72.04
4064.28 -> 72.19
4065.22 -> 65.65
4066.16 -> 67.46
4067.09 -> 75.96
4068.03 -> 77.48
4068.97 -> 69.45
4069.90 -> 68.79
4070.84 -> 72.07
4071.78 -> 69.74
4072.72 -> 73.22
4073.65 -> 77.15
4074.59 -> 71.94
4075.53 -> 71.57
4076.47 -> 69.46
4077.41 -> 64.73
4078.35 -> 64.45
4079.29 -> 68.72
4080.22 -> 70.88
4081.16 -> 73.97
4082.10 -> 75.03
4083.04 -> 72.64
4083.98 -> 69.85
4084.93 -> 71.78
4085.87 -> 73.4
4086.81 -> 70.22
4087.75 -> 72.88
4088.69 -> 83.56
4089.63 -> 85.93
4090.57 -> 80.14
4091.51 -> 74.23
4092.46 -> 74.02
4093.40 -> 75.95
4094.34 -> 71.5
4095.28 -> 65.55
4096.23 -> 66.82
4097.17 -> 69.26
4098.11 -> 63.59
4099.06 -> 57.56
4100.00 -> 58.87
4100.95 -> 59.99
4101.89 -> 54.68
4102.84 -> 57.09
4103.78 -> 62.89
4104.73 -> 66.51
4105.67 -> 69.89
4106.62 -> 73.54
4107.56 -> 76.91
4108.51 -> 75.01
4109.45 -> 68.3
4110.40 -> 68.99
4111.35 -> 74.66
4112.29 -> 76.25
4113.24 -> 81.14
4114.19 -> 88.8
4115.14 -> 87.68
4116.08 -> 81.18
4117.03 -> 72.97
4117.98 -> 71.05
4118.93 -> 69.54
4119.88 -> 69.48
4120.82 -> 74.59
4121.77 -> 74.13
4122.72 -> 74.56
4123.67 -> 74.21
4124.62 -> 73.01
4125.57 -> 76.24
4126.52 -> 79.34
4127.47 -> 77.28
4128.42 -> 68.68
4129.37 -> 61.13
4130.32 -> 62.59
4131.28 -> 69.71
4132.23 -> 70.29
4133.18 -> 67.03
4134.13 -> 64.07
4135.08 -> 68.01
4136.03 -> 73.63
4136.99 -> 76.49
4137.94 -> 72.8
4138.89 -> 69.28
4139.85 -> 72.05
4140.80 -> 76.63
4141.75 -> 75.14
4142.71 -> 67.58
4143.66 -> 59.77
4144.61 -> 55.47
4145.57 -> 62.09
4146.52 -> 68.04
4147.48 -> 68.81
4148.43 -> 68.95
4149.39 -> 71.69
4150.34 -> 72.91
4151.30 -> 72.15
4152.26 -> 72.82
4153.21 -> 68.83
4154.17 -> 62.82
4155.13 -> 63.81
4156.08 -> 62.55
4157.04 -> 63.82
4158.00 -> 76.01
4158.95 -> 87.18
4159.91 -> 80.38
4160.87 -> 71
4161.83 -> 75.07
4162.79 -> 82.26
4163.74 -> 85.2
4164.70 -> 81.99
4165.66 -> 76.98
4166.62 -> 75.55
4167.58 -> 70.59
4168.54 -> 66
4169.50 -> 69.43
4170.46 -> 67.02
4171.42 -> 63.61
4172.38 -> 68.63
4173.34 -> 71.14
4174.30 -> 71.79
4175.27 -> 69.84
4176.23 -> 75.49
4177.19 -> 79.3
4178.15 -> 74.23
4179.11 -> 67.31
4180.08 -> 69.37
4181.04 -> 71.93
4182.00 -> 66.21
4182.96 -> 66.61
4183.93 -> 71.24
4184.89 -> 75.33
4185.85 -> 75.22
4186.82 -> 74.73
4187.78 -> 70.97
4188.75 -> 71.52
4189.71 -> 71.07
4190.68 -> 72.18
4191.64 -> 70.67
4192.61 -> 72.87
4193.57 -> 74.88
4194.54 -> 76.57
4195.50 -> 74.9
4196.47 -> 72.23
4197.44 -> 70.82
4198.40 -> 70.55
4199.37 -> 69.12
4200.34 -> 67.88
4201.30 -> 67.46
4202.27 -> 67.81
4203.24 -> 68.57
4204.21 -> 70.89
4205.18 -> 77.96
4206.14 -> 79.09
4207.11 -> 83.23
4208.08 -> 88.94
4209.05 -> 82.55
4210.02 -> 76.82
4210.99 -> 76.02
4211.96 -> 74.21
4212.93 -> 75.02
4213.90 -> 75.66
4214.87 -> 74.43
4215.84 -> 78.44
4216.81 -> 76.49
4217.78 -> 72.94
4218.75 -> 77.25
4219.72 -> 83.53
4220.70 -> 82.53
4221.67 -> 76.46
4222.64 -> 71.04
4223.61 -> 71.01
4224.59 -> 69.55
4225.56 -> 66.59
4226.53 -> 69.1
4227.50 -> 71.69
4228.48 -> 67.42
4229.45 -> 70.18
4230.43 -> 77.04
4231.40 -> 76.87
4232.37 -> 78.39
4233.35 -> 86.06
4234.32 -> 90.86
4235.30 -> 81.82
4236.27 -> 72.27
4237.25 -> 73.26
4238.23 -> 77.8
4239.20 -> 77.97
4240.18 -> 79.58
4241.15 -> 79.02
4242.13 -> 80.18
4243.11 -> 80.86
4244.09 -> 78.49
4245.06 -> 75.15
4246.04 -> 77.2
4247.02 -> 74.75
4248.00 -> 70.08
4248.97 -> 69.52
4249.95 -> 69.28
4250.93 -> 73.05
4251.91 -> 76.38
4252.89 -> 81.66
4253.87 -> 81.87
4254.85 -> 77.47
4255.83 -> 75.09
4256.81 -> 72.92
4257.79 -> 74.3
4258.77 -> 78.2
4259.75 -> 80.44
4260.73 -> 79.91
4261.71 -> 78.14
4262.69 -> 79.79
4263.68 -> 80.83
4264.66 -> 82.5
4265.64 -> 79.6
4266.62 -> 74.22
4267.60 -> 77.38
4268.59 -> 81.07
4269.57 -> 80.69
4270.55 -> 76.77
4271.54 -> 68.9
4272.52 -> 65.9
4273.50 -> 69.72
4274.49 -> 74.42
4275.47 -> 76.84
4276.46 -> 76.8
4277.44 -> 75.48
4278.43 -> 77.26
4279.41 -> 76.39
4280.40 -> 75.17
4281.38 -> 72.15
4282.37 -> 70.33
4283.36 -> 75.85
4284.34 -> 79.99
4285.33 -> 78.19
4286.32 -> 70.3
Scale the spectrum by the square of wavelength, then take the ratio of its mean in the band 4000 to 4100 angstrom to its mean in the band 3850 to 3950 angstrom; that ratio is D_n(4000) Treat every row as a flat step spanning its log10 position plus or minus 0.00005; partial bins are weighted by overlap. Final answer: 1.7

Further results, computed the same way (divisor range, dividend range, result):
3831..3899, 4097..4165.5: 1.81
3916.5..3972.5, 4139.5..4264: 1.98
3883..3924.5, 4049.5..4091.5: 1.54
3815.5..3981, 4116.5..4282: 1.91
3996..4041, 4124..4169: 1.04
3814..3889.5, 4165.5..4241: 2.06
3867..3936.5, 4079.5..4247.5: 1.81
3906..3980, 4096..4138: 1.71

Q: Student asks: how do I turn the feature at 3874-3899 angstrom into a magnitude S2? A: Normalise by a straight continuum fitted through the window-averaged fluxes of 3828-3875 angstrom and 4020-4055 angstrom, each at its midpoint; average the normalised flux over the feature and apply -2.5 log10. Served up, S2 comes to 0.116 mag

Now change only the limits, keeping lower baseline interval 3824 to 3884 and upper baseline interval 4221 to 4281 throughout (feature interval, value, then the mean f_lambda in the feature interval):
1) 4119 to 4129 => -0.13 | 73.9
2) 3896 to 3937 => 0.03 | 47.1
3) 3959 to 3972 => 0.40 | 36.6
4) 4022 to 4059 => -0.21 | 71.5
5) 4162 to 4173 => -0.06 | 73.4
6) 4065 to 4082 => -0.15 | 70.9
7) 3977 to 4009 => -0.24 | 68.6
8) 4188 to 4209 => -0.02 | 73.5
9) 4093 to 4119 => -0.10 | 70.2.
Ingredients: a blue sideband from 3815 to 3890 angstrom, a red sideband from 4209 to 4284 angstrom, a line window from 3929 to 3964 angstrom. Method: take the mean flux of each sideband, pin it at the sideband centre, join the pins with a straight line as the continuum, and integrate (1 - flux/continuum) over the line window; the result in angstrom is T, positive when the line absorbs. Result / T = 4.5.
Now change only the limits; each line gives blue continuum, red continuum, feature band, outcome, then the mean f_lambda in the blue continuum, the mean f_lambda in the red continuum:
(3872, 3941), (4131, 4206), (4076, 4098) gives -3.23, 44.7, 71.2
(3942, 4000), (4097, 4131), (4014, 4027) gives -3.52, 54.8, 70.9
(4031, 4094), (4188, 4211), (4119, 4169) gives 1.16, 71.8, 73.9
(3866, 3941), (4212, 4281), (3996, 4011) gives -4.77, 45.3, 76.2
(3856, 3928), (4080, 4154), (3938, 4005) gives 2.18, 49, 71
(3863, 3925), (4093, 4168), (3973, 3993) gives -1.10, 49.3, 71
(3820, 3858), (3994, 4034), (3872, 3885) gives 1.65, 41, 72.6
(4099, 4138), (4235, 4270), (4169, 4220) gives 0.96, 71.1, 77.3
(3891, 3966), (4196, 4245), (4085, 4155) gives -4.91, 48.3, 75.7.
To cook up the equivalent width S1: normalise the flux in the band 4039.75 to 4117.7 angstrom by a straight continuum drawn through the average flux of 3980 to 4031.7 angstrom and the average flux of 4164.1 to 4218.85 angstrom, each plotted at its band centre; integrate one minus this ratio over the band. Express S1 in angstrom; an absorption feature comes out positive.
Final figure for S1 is 0.96 angstrom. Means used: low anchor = 71.5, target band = 71.3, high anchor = 73.2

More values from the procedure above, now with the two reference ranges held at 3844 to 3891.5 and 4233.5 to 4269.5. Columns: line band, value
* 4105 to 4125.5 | -2.65 angstrom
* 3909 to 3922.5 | -1.76 angstrom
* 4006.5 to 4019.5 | -3.41 angstrom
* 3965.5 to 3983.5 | 4.11 angstrom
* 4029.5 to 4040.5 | -2.19 angstrom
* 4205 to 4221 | -0.86 angstrom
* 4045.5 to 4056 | -2.12 angstrom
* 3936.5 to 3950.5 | 2.04 angstrom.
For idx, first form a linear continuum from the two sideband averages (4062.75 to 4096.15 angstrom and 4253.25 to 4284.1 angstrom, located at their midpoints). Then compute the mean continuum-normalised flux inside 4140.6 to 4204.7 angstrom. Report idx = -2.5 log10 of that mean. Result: 0.047 mag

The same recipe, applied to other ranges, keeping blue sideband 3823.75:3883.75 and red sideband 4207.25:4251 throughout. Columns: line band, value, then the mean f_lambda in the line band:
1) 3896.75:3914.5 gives -0.164 mag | 56.1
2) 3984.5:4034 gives -0.248 mag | 71.9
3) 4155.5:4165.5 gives -0.091 mag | 76.5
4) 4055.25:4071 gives -0.121 mag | 69.2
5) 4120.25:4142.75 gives -0.060 mag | 71.7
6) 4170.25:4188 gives 0.012 mag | 71.1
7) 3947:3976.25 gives 0.156 mag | 45.9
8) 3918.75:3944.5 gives 0.374 mag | 35.8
